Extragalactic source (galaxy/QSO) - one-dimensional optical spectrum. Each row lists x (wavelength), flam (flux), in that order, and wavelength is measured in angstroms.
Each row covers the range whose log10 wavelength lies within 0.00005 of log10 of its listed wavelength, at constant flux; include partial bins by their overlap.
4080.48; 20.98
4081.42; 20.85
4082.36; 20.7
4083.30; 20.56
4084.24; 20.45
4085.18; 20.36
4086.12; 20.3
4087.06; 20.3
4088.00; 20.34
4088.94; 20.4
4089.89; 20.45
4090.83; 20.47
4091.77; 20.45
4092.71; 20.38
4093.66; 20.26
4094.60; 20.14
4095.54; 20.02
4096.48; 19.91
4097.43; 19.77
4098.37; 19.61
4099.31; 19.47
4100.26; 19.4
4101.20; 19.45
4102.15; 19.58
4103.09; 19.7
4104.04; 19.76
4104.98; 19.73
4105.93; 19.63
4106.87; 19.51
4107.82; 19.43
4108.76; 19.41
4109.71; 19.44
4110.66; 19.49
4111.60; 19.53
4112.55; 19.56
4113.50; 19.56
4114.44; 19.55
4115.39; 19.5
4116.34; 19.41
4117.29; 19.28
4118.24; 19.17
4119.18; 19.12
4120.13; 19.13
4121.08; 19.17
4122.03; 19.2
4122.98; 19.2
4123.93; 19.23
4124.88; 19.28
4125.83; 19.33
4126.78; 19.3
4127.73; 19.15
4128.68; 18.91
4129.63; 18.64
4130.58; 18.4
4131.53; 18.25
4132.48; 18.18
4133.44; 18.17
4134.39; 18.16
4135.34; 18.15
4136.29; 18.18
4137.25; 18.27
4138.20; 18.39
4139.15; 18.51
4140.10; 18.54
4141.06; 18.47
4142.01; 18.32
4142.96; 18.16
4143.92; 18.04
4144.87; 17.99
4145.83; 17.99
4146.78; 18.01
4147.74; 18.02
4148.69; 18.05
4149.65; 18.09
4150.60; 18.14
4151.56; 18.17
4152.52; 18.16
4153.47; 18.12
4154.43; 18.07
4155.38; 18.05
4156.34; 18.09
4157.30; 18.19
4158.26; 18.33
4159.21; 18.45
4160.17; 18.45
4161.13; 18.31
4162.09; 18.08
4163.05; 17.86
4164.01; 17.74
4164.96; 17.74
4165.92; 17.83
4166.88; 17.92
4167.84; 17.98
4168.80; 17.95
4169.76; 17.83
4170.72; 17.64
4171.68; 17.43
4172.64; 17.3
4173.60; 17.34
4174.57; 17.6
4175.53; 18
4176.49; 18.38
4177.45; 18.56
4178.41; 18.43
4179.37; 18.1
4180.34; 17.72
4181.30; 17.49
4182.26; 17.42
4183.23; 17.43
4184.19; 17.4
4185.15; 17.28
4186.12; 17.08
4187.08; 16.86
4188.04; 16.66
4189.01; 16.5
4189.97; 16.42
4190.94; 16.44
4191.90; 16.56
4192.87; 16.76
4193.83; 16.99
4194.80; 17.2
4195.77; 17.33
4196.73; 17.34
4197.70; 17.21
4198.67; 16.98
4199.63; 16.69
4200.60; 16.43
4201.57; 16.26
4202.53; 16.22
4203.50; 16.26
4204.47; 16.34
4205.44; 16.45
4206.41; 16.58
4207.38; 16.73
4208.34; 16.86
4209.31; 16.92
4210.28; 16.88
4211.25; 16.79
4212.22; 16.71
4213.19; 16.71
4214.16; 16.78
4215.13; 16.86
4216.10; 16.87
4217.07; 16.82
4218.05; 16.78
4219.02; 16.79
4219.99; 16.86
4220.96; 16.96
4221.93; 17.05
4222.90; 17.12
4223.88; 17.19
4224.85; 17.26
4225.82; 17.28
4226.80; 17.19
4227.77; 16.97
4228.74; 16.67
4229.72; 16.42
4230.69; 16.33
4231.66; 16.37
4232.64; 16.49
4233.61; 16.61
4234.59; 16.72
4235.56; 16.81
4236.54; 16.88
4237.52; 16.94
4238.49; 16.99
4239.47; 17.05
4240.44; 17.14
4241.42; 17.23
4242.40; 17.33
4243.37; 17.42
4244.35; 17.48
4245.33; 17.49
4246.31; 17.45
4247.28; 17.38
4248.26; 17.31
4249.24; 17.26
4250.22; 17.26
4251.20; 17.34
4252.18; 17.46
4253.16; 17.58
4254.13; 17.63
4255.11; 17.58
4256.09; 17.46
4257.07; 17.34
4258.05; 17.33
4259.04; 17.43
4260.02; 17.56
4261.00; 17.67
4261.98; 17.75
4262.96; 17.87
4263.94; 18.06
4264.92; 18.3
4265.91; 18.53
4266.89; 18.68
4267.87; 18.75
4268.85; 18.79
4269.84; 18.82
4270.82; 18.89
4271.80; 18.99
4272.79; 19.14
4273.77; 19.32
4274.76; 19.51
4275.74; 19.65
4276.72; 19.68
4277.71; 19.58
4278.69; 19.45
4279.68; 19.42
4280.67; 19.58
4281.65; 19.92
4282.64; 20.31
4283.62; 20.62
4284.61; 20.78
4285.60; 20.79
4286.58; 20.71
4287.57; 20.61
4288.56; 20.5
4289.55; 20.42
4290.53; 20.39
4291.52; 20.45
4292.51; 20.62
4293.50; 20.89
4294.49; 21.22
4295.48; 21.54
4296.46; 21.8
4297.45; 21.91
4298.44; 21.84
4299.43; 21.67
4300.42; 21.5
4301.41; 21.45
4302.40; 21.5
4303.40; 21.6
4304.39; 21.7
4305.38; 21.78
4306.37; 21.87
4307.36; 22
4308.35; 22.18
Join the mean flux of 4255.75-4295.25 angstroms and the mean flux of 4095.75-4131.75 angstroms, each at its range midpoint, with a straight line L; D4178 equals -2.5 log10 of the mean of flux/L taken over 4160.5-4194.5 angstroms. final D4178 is 0.108 mag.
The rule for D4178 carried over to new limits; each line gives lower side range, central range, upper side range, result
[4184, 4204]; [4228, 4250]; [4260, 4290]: 0.08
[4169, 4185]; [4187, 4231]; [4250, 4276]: 0.07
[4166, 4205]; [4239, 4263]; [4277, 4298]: 0.11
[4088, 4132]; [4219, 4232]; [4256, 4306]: 0.17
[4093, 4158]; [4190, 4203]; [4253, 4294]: 0.14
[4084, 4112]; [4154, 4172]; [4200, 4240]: 0.01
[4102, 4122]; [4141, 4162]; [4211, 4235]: 0.02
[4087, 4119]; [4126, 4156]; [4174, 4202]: 0.02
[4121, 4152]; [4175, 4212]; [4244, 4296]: 0.10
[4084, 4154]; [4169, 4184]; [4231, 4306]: 0.08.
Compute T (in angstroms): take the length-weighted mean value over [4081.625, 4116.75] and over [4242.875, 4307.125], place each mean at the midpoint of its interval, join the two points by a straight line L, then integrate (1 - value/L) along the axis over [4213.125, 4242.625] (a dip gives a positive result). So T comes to 4.0 angstroms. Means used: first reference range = 19.9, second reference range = 19.4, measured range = 16.9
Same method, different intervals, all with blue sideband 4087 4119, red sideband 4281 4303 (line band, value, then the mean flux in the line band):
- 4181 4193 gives 1.98 angstroms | 16.9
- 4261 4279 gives 1.72 angstroms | 18.8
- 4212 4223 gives 1.95 angstroms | 16.9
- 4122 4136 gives 0.82 angstroms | 18.8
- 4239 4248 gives 1.45 angstroms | 17.3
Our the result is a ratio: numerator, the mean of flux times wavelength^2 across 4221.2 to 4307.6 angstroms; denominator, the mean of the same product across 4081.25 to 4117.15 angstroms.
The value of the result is 1.02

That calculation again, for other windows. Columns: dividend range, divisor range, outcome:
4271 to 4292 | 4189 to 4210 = 1.24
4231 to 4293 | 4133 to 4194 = 1.08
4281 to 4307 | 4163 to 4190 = 1.27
